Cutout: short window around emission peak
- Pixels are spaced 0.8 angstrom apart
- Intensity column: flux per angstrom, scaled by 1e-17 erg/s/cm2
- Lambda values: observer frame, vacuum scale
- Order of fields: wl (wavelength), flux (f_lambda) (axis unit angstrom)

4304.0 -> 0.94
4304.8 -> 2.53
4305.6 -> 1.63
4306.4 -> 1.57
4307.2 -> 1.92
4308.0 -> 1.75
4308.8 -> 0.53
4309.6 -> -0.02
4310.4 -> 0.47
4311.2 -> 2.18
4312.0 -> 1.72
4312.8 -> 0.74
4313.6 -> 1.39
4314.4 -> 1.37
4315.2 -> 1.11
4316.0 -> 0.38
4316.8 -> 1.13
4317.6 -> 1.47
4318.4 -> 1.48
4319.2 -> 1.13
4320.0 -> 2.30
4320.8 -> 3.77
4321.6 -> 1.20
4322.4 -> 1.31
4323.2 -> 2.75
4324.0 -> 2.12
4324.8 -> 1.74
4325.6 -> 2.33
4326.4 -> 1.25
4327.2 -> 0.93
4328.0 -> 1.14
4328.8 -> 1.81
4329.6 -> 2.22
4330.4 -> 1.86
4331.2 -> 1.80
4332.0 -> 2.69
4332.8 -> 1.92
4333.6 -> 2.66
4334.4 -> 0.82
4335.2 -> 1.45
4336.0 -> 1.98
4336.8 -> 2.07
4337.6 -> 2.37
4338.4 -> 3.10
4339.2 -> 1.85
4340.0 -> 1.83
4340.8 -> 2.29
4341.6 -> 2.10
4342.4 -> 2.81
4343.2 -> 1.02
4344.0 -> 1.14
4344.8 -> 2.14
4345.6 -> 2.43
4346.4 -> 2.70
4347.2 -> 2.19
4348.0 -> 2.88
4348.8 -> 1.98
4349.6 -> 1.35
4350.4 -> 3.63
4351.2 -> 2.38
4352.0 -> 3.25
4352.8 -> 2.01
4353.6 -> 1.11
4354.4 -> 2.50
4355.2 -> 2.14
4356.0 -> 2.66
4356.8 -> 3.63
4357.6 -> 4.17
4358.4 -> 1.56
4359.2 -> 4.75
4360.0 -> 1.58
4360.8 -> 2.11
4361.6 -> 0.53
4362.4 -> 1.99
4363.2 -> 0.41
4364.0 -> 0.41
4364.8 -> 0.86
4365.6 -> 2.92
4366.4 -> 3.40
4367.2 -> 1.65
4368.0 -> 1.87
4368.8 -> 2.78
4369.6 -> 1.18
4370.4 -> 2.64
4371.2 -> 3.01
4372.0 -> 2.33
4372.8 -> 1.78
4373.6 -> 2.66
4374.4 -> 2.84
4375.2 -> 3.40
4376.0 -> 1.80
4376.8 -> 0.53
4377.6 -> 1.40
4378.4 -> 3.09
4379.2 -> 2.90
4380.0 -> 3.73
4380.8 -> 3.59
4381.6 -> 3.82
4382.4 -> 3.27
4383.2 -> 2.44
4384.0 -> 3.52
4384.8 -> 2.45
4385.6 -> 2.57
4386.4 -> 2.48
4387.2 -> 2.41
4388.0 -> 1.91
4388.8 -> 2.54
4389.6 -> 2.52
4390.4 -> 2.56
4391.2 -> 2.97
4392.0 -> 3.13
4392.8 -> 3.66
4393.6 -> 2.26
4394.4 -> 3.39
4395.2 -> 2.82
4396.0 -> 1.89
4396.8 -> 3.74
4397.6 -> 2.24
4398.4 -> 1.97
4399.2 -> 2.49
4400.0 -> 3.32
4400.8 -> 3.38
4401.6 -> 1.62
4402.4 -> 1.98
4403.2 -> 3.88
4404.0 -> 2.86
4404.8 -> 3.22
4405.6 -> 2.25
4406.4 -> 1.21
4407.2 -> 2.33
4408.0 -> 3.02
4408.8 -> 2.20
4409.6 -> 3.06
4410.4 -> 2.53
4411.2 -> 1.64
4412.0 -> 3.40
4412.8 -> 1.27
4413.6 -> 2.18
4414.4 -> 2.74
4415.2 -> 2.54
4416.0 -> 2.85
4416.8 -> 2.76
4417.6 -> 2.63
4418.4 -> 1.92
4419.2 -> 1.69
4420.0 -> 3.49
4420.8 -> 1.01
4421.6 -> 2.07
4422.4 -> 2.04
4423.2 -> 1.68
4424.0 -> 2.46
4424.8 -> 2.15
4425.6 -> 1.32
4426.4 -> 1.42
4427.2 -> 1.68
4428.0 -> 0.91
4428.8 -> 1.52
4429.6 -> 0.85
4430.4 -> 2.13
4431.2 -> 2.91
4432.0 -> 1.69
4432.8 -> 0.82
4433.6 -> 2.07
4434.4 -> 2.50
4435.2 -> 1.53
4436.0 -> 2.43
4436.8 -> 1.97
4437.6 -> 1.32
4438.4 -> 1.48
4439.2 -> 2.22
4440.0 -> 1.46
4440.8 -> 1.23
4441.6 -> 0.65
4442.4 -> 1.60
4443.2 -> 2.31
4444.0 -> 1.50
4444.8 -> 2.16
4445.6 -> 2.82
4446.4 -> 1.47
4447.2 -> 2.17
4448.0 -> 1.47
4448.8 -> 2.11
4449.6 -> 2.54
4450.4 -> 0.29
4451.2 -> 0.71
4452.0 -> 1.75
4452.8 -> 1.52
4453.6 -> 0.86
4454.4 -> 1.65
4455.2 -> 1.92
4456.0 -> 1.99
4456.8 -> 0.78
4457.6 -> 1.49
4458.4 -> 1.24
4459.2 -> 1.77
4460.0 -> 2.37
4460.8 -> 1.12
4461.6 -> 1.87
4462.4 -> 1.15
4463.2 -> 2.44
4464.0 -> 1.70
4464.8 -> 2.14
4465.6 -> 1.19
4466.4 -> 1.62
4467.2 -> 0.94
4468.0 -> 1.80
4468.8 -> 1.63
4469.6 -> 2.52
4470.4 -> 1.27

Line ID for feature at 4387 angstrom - C IV 1549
